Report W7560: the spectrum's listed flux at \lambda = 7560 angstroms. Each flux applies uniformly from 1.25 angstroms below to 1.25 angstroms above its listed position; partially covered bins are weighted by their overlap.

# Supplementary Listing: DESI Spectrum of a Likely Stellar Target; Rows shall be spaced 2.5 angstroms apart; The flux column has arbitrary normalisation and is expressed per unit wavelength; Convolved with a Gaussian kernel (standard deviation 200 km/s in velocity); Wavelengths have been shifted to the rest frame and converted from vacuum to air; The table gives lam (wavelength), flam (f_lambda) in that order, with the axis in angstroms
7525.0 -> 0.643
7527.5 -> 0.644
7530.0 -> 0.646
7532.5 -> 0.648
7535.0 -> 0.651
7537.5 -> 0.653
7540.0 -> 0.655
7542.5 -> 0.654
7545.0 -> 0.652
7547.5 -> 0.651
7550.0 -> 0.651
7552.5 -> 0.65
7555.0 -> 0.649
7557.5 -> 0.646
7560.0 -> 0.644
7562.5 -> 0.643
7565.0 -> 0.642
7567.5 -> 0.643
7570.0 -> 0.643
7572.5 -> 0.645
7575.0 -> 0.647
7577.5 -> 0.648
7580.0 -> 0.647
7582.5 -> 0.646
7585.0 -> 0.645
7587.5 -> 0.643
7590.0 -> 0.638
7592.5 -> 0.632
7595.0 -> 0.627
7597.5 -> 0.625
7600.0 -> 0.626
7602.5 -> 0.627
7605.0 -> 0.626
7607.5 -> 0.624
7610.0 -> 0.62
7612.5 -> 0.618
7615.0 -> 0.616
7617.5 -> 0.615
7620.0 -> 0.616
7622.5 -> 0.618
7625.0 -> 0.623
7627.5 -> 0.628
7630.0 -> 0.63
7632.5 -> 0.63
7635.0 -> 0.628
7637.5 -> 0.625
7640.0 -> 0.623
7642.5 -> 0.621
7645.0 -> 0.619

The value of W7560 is 0.644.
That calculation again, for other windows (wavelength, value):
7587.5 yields 0.643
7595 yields 0.627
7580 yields 0.647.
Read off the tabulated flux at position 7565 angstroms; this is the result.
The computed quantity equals 0.642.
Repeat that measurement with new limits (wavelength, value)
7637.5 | 0.625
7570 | 0.643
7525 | 0.643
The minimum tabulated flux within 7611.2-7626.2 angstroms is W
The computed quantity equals 0.615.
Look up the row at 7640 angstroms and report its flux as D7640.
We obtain 0.623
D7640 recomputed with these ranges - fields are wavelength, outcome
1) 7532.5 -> 0.648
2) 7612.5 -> 0.618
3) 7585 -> 0.645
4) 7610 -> 0.62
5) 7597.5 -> 0.625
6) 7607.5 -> 0.624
